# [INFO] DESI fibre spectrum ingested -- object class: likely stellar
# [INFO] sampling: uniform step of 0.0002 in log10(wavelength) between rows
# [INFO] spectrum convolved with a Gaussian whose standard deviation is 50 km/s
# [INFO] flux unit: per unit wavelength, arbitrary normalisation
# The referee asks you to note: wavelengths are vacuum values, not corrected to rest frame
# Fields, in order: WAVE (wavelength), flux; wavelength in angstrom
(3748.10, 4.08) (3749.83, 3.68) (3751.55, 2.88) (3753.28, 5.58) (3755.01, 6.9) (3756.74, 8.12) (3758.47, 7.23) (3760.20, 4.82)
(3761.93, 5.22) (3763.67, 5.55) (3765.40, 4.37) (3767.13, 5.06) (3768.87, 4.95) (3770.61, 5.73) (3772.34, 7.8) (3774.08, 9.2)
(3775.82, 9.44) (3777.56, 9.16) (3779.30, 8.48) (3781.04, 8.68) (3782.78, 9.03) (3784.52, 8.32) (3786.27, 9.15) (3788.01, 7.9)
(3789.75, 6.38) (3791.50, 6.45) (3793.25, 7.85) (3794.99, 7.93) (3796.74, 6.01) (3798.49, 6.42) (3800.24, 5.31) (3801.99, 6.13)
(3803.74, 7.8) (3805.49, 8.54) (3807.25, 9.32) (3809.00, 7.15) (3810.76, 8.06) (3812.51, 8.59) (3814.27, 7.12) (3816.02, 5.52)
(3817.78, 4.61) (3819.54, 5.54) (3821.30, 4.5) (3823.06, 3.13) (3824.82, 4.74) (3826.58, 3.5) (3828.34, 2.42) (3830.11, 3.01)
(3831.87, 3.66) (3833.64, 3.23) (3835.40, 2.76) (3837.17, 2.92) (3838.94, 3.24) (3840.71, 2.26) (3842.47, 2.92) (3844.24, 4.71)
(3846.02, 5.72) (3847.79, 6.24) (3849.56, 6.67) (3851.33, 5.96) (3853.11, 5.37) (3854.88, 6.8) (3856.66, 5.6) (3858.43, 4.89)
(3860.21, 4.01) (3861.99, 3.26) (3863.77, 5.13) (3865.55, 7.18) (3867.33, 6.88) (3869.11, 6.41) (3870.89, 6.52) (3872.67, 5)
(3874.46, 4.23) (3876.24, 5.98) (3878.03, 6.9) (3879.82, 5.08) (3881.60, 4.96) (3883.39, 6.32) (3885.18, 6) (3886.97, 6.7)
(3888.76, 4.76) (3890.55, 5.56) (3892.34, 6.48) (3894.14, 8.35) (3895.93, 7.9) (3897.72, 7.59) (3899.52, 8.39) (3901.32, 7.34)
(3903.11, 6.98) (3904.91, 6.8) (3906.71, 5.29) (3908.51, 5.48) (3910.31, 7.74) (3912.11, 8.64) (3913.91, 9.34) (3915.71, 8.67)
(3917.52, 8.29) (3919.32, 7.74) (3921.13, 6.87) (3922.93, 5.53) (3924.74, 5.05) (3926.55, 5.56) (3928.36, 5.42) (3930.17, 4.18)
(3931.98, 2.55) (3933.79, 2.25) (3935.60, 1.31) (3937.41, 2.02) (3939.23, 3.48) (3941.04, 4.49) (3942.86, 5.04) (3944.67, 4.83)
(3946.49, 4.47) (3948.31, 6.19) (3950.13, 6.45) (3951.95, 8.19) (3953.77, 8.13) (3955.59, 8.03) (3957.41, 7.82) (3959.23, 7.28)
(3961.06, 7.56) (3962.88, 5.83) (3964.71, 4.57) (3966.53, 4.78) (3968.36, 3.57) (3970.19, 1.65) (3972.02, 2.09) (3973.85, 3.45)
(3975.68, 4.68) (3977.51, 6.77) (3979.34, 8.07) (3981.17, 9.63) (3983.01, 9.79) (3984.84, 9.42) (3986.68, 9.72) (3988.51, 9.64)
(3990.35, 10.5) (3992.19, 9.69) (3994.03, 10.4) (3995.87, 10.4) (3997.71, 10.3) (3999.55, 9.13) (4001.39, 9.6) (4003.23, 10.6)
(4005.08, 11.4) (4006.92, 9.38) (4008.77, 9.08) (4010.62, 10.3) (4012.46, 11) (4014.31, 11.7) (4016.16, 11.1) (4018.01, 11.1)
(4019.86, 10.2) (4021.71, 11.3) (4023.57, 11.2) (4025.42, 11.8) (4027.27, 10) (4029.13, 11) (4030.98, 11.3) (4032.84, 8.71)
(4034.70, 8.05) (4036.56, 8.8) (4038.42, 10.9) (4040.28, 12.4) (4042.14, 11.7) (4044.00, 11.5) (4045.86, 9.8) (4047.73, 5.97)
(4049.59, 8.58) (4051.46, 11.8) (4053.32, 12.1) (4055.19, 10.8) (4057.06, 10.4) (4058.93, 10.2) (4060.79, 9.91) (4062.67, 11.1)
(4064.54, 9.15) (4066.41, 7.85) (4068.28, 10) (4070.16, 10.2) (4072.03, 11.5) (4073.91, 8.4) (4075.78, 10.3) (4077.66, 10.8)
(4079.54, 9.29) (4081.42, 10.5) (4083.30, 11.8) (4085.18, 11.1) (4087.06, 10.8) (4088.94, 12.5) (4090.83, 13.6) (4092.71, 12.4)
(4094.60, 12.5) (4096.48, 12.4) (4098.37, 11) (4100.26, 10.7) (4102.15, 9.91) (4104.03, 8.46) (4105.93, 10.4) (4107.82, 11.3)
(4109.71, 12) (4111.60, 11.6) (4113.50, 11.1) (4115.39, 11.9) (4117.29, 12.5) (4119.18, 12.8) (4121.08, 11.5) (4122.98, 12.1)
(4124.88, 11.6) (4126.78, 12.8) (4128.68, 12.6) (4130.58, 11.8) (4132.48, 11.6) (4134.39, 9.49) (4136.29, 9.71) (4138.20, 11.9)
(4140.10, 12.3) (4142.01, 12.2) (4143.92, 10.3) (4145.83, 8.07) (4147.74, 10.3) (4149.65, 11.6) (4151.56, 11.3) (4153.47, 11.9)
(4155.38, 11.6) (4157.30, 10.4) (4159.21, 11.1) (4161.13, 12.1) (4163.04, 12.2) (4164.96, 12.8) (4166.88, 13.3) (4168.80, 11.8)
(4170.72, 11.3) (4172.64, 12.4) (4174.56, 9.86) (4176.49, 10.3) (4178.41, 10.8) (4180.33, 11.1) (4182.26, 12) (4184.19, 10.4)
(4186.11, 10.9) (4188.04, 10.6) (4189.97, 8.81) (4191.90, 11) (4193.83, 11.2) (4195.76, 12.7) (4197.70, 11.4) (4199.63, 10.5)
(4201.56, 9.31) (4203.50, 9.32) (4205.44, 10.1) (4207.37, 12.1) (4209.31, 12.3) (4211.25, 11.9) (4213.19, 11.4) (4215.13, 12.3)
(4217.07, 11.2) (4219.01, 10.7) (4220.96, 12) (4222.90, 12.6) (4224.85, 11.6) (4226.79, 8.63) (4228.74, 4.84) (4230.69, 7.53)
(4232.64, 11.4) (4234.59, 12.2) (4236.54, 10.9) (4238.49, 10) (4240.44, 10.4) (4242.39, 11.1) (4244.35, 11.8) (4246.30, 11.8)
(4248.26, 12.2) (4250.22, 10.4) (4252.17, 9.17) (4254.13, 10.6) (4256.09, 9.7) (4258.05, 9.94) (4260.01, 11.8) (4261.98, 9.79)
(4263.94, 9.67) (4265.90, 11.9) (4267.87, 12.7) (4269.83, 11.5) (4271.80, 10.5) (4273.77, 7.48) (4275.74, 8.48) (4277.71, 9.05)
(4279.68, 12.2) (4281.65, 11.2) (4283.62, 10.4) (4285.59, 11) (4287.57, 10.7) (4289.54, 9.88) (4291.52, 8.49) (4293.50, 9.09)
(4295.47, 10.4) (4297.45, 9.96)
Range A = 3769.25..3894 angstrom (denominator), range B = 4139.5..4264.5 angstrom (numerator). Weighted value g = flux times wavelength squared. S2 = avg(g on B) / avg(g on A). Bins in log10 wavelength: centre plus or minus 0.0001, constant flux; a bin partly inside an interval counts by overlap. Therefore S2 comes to 2.19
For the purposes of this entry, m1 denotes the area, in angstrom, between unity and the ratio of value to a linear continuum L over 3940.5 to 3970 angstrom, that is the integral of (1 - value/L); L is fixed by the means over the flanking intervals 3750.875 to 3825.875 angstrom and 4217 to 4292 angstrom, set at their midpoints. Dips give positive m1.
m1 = 7.64 angstrom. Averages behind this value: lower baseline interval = 6.76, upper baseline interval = 10.5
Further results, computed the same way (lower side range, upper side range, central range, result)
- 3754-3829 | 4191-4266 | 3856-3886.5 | 7.7 angstrom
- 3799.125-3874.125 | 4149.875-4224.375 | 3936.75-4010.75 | 4.2 angstrom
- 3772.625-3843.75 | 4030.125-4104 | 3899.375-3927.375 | 3.0 angstrom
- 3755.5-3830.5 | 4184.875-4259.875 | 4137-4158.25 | -2.3 angstrom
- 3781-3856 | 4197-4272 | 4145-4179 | -4.9 angstrom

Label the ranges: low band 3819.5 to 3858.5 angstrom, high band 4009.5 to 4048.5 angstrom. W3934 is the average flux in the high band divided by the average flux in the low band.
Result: 2.4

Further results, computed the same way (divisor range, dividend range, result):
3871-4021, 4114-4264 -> 1.57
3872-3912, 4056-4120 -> 1.70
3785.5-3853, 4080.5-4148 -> 2.03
